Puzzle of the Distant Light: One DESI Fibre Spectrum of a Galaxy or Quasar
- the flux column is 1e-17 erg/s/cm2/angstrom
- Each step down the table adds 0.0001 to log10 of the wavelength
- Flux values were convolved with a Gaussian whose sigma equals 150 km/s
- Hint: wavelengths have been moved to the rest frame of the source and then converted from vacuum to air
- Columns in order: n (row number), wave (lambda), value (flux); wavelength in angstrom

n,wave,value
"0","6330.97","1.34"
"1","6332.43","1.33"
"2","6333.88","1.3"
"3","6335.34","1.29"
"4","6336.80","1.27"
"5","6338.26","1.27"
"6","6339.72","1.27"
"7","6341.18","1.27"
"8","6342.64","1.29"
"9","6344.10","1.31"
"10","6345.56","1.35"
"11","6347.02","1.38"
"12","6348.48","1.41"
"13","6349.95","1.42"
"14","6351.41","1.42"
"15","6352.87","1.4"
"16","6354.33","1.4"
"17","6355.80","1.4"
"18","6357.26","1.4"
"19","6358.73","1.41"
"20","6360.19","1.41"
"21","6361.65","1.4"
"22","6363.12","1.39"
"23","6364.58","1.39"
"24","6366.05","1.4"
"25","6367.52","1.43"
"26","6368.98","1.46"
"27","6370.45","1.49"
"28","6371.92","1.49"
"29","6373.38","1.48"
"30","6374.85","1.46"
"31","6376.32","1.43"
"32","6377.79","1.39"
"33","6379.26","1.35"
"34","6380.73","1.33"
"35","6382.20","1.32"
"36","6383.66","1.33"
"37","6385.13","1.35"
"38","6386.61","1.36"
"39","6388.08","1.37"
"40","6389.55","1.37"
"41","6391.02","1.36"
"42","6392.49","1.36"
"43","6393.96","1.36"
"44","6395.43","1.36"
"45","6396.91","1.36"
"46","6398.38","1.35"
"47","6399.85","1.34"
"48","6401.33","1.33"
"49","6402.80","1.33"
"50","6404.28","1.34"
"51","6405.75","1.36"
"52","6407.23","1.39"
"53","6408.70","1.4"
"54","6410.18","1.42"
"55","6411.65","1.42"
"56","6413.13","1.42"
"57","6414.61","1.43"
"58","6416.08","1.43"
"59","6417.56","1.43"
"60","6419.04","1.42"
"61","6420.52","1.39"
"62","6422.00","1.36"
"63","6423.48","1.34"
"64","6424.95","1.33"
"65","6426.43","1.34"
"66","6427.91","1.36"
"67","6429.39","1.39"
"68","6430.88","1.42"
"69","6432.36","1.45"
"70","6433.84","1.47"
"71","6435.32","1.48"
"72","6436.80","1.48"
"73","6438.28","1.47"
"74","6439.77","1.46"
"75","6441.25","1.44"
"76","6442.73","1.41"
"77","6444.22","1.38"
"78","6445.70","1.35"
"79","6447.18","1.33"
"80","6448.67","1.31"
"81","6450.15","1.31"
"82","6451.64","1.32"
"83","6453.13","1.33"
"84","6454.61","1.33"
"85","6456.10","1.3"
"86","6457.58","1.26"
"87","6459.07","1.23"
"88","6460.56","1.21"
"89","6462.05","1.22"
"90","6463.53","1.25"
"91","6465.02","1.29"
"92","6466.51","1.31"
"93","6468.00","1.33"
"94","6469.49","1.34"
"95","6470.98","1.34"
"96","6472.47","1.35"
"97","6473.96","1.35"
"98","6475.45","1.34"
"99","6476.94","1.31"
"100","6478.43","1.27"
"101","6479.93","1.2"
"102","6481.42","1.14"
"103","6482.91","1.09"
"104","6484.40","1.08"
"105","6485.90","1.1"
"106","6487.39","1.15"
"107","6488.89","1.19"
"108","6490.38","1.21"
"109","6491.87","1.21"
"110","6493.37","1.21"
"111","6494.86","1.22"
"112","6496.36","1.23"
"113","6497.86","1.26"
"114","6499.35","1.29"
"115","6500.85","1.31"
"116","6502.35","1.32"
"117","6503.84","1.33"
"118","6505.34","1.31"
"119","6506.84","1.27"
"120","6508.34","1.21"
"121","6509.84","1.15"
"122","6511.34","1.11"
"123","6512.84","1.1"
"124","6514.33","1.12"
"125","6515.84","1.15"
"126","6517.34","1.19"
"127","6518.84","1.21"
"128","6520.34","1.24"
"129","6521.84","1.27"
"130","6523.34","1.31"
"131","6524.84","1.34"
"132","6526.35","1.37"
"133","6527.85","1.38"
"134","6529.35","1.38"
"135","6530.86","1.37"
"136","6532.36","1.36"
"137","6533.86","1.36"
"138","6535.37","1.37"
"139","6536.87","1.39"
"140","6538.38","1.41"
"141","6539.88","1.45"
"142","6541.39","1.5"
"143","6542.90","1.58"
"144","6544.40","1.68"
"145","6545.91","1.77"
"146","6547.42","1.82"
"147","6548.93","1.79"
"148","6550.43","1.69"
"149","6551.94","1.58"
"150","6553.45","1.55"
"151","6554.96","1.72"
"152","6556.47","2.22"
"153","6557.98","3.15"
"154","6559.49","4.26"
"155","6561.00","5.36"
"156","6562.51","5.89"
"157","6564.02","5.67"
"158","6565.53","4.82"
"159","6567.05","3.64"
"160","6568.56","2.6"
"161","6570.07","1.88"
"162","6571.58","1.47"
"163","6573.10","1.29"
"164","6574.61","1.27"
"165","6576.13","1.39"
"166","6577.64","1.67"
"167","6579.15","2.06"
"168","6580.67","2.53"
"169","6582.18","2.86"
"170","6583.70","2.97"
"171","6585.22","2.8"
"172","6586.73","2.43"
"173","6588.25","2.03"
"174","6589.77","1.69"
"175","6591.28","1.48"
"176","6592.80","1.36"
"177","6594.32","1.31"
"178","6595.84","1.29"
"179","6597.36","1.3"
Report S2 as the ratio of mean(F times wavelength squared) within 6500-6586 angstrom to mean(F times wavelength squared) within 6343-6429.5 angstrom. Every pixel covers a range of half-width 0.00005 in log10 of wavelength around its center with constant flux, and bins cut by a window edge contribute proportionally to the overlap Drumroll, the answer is 1.48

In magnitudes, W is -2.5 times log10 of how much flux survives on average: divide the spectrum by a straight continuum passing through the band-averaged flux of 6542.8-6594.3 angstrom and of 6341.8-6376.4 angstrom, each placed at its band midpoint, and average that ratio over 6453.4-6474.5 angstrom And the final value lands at 0.44 mag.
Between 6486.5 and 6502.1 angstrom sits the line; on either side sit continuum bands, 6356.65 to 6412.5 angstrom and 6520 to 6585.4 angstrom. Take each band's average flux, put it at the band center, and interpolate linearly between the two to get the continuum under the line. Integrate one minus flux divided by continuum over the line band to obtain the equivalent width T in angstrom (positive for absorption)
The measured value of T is 5.5 angstrom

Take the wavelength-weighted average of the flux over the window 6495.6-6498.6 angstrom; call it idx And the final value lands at 1.24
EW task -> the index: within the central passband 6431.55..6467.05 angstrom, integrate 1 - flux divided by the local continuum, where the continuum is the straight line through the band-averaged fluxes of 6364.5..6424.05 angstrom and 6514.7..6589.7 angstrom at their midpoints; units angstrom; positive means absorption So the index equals 6.2 angstrom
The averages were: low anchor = 1.39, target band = 1.35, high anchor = 2.1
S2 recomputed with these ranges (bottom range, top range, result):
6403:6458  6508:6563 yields 1.32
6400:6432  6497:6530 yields 0.94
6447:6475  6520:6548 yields 1.13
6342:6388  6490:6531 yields 0.94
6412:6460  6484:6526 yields 0.90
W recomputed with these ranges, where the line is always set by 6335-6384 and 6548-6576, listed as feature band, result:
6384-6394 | 0.17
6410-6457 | 0.34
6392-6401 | 0.21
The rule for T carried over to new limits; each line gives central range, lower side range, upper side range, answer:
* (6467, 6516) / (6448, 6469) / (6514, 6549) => 3.9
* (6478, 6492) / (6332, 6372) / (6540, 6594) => 6.0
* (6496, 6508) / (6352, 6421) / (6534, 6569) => 5.1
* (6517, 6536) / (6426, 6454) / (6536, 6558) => 3.7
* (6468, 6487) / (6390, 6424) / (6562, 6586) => 6.9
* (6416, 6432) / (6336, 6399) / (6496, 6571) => 1.8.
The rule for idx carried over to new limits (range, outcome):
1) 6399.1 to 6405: 1.33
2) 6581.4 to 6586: 2.87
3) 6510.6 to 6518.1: 1.13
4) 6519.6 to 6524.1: 1.28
